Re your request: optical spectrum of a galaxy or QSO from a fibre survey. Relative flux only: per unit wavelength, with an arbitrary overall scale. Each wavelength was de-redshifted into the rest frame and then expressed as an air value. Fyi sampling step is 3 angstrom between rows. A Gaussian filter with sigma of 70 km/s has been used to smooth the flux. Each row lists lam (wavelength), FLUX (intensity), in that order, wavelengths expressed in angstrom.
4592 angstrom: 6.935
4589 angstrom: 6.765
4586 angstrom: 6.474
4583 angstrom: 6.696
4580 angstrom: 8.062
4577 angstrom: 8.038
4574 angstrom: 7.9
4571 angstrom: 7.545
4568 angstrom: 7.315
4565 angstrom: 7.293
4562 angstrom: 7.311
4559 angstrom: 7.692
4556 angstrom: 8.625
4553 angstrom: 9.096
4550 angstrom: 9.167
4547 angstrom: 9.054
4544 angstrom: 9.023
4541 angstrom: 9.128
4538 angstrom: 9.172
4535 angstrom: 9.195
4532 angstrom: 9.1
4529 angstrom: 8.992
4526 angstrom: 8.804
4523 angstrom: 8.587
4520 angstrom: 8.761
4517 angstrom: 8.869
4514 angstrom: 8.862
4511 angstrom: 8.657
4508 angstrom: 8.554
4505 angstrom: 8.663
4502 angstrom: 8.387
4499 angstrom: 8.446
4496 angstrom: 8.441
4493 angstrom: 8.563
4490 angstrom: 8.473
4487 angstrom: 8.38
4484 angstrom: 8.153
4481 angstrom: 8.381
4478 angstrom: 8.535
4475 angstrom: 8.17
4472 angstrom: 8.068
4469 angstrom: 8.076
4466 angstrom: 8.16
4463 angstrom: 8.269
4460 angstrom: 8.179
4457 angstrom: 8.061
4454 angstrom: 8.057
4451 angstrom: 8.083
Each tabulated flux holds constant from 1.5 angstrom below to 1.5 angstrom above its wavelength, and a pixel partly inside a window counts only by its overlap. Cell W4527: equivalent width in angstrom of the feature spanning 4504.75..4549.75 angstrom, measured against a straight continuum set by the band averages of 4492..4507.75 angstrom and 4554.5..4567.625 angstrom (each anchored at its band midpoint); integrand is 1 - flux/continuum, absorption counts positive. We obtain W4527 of -4.3 angstrom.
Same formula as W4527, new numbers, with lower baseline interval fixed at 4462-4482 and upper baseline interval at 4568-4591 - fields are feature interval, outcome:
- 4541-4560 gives -3.1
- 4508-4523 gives -1.7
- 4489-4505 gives -0.9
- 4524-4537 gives -2.1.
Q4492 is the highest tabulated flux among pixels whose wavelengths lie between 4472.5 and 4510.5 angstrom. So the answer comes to 8.663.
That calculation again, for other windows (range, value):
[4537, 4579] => 9.172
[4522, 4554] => 9.195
